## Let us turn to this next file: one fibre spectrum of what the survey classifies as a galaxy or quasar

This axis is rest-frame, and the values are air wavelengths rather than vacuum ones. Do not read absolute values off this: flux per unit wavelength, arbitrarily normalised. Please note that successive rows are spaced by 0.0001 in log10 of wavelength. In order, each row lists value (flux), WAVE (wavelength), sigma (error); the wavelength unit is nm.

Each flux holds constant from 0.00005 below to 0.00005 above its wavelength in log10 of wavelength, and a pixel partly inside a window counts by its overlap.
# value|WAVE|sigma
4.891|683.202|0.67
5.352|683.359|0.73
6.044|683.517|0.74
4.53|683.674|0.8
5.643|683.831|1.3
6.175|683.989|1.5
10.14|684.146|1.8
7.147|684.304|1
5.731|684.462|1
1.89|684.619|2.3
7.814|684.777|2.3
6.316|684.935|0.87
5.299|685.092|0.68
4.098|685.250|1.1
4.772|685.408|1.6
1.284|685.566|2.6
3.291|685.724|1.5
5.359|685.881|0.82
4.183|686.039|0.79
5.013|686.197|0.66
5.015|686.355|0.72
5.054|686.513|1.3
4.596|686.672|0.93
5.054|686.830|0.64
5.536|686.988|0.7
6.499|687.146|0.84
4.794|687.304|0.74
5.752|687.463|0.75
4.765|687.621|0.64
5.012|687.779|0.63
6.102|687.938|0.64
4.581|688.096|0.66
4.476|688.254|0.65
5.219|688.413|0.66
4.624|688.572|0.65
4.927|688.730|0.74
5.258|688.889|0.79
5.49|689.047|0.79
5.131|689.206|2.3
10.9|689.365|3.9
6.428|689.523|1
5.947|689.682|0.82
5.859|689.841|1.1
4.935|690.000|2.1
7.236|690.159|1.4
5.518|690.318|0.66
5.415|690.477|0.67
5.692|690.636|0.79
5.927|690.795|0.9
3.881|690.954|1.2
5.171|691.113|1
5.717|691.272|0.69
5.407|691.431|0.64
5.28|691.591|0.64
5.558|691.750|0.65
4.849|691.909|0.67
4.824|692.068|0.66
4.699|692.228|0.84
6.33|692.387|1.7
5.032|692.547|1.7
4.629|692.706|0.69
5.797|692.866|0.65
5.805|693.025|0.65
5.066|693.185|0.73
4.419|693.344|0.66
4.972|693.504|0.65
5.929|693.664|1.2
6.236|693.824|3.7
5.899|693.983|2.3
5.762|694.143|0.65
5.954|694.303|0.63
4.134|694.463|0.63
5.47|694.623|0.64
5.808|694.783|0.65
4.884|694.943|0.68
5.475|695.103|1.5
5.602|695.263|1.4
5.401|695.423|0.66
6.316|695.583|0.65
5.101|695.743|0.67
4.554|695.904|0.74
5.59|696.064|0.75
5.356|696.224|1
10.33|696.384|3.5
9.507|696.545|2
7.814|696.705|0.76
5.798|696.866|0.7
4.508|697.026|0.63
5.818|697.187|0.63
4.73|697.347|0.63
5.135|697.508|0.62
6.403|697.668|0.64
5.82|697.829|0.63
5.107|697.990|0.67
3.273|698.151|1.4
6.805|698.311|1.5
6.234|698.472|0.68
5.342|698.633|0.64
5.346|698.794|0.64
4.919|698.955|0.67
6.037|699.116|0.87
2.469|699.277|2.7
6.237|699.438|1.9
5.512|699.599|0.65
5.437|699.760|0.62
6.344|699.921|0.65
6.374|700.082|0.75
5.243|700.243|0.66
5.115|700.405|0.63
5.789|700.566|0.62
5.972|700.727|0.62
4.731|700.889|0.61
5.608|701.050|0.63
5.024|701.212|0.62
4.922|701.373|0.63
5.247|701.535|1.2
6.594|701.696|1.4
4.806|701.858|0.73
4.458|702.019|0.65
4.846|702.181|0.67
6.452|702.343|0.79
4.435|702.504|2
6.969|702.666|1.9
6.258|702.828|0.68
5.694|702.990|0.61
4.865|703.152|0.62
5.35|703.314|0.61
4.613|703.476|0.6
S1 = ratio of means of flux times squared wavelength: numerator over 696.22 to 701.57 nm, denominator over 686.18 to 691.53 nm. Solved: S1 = 1.1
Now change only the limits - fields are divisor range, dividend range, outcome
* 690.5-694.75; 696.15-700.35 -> 1.11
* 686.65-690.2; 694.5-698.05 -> 1.08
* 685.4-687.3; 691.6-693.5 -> 1.14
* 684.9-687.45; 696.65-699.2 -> 1.20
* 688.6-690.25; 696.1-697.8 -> 1.08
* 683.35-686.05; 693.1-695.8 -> 1.06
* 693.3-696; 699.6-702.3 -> 1.02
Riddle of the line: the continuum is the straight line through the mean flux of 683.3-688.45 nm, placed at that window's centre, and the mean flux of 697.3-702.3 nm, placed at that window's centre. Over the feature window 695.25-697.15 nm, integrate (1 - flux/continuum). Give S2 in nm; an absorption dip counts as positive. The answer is -0.36 nm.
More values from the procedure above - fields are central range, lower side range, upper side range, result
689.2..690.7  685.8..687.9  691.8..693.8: -0.34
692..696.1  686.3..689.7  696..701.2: 0.20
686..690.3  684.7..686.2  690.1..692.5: -0.39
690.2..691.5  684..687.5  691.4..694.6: -0.02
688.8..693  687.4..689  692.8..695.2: -0.33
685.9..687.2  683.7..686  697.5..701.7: 0.05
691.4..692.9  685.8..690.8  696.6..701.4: 0.08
